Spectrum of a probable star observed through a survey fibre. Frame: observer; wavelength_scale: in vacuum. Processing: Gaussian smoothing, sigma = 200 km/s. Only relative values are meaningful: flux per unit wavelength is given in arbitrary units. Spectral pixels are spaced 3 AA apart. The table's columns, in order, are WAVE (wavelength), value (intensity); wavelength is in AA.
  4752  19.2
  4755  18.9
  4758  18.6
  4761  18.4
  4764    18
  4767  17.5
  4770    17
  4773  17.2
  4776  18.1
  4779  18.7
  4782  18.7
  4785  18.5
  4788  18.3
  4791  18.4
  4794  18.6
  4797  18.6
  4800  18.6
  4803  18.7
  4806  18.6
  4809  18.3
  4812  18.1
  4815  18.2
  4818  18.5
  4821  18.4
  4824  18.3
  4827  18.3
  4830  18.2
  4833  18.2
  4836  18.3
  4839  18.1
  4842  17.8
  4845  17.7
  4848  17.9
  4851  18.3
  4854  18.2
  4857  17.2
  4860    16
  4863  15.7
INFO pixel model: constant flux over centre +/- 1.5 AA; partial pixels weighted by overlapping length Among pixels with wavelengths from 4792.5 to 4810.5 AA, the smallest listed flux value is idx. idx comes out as 18.3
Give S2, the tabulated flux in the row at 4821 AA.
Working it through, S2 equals 18.4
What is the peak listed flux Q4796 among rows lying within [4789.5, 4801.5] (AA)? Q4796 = 18.6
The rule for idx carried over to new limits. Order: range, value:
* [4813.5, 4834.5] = 18.2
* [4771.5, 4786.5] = 17.2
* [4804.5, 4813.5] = 18.1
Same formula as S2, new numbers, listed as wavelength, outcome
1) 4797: 18.6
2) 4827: 18.3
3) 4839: 18.1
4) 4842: 17.8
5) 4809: 18.3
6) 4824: 18.3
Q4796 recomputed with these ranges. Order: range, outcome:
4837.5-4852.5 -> 18.3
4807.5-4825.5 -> 18.5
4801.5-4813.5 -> 18.7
